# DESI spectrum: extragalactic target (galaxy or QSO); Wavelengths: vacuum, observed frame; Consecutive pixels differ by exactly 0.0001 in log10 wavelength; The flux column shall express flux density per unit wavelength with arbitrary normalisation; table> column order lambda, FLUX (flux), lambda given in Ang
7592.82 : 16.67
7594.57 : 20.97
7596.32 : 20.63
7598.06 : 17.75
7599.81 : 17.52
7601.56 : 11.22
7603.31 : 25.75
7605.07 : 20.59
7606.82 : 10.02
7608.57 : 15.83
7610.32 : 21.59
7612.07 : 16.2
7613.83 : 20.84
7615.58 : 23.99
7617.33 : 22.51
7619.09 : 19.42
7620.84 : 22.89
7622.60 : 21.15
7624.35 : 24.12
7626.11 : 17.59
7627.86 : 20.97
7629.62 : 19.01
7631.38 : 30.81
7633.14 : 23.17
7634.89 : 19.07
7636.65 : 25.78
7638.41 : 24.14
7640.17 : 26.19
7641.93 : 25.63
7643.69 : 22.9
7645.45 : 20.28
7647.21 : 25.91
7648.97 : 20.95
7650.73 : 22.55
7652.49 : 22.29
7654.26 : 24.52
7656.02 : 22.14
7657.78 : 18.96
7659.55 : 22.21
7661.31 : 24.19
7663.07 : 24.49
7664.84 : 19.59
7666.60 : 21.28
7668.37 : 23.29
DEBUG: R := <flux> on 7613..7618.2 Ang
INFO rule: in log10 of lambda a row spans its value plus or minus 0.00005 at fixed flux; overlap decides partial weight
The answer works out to 22.5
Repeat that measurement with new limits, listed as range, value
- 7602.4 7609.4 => 18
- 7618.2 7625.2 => 21.9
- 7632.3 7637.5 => 22.7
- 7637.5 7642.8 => 25.3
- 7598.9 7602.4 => 14.4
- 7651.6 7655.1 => 23.3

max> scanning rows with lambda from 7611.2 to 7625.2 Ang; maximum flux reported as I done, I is 24.12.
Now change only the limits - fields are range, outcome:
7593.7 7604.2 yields 25.75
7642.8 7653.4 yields 25.91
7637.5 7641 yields 26.19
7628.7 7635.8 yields 30.81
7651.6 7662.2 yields 24.52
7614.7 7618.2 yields 23.99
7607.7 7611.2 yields 21.59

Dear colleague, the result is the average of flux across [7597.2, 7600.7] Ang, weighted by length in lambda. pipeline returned 17.6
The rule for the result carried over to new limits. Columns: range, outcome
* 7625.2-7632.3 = 22.1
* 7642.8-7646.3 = 21.6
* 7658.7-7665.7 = 22.6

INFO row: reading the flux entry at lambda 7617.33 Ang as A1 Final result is 22.51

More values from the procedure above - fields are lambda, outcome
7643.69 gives 22.9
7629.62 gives 19.01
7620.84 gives 22.89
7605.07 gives 20.59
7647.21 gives 25.91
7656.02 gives 22.14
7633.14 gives 23.17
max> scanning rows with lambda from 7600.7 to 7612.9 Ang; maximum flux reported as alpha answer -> 25.75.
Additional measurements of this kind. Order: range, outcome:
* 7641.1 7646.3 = 25.63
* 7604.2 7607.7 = 20.59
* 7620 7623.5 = 22.89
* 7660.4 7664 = 24.49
